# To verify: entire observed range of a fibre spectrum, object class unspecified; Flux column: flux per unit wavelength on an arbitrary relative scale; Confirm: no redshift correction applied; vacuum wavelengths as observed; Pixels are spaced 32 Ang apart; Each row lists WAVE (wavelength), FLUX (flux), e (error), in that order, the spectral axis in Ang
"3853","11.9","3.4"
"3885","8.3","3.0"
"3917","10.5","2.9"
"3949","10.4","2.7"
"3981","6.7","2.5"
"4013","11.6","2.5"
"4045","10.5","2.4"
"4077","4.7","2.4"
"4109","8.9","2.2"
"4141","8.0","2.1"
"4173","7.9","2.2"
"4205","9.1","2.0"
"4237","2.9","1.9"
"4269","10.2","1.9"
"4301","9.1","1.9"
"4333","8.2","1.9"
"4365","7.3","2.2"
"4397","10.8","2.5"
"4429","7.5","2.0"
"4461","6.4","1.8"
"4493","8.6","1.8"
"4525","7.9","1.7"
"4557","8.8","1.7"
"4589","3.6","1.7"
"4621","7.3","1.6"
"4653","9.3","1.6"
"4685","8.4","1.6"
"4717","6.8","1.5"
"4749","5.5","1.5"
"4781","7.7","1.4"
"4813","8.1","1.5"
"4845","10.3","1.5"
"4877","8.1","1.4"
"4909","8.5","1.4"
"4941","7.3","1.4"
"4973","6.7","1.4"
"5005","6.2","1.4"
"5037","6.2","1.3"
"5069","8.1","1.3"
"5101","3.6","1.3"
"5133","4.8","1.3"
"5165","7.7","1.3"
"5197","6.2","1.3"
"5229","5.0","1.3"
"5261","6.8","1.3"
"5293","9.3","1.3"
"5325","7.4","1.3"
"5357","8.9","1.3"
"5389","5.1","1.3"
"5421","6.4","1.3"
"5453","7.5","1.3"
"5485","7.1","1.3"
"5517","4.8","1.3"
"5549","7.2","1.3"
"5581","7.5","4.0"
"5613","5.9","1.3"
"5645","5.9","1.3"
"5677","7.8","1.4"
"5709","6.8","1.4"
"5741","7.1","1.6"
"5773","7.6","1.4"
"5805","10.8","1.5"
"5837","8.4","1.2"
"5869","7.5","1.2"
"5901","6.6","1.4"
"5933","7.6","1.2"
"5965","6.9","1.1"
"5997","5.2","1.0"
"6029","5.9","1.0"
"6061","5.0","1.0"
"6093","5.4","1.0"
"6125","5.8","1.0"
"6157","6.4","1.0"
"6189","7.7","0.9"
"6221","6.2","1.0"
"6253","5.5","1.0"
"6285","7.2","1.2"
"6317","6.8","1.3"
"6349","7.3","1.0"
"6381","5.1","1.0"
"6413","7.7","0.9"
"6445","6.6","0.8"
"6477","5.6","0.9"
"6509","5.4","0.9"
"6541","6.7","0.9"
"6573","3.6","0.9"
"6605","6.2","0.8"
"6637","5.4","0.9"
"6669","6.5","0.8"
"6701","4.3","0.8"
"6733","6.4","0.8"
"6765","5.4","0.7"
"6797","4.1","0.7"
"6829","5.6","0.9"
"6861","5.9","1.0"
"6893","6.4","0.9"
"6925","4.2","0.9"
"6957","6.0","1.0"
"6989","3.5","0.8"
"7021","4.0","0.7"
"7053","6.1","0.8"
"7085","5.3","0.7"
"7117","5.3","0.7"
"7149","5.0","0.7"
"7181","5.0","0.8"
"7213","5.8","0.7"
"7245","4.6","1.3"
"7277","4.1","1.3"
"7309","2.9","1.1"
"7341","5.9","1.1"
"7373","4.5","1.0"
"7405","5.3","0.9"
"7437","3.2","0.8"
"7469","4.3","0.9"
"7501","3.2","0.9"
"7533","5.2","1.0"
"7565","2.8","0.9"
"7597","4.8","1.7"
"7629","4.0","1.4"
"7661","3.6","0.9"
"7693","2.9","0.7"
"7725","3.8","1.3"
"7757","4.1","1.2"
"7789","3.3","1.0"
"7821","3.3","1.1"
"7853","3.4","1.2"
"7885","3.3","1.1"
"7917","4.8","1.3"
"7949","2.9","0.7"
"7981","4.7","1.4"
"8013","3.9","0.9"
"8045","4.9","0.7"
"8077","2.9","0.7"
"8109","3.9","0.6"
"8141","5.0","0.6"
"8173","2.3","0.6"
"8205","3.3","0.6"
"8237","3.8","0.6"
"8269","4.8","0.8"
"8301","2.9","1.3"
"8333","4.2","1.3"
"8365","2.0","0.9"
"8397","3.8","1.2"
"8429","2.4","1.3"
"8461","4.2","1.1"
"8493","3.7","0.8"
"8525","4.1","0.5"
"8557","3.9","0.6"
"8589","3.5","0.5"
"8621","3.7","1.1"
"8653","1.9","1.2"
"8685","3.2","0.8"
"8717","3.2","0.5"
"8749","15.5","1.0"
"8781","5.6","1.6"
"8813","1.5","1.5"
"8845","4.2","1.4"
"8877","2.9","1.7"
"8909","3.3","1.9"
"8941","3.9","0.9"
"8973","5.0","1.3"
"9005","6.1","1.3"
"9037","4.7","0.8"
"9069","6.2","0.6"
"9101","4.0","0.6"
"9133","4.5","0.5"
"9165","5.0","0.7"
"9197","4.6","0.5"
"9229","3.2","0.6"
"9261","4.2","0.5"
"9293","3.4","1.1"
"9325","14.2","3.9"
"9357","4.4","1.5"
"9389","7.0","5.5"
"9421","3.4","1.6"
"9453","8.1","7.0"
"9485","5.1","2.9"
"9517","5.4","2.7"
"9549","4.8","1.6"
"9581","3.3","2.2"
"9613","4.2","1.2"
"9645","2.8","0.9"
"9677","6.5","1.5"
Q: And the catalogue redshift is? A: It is 1.35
